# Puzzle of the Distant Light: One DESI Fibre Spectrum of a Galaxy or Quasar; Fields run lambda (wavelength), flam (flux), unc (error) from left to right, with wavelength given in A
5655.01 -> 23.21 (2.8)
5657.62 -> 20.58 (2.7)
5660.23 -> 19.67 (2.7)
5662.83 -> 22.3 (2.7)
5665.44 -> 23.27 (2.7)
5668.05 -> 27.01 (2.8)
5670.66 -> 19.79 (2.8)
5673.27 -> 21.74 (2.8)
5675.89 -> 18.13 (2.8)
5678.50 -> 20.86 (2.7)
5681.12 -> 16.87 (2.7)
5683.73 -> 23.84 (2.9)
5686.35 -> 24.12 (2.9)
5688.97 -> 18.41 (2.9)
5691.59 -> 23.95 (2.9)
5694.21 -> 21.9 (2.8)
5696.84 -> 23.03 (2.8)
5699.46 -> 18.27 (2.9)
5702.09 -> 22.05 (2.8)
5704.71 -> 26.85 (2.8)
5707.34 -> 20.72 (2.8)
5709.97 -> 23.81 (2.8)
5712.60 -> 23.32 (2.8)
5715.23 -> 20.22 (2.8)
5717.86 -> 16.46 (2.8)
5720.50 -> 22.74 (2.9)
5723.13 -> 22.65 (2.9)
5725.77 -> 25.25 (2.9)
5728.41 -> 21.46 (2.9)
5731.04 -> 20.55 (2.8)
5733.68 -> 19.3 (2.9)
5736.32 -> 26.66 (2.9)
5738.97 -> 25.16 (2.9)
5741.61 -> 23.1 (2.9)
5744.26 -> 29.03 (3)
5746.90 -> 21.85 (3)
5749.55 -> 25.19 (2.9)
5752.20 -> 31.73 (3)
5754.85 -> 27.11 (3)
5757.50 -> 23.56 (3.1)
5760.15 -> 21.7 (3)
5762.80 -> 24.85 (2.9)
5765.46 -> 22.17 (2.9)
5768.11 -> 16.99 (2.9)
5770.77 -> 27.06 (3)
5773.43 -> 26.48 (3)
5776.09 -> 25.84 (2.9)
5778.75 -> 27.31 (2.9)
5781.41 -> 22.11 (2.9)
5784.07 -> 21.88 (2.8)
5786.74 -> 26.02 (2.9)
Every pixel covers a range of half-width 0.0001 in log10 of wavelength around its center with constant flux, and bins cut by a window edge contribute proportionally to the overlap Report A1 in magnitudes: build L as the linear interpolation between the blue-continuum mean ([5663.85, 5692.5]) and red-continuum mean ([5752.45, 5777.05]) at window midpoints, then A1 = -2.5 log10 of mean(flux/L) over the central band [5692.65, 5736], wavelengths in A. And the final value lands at 0.04 mag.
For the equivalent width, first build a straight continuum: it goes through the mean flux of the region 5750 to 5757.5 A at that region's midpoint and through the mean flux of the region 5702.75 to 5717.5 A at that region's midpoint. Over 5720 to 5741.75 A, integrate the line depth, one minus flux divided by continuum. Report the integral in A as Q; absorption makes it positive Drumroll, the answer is 1.8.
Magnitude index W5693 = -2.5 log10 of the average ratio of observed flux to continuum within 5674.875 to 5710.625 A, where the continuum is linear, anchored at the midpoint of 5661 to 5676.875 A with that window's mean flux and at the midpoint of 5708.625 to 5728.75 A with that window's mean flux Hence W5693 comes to 0.02 mag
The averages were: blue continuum 22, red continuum 22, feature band 21.6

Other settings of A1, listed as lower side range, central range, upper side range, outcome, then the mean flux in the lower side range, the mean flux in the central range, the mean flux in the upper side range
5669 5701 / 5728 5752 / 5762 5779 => -0.046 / 21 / 24.1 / 24.2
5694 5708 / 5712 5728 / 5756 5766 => 0.042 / 22.2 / 21.7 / 23.2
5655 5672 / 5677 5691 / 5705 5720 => 0.046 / 22.2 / 21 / 21.4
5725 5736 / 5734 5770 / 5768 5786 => -0.062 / 21.9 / 24.4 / 24.5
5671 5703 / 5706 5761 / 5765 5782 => -0.032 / 21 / 23.4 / 24.2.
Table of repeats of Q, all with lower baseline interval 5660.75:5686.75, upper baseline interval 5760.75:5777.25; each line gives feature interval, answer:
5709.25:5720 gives 0.78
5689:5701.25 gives 0.38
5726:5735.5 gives 0.67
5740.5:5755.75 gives -1.99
